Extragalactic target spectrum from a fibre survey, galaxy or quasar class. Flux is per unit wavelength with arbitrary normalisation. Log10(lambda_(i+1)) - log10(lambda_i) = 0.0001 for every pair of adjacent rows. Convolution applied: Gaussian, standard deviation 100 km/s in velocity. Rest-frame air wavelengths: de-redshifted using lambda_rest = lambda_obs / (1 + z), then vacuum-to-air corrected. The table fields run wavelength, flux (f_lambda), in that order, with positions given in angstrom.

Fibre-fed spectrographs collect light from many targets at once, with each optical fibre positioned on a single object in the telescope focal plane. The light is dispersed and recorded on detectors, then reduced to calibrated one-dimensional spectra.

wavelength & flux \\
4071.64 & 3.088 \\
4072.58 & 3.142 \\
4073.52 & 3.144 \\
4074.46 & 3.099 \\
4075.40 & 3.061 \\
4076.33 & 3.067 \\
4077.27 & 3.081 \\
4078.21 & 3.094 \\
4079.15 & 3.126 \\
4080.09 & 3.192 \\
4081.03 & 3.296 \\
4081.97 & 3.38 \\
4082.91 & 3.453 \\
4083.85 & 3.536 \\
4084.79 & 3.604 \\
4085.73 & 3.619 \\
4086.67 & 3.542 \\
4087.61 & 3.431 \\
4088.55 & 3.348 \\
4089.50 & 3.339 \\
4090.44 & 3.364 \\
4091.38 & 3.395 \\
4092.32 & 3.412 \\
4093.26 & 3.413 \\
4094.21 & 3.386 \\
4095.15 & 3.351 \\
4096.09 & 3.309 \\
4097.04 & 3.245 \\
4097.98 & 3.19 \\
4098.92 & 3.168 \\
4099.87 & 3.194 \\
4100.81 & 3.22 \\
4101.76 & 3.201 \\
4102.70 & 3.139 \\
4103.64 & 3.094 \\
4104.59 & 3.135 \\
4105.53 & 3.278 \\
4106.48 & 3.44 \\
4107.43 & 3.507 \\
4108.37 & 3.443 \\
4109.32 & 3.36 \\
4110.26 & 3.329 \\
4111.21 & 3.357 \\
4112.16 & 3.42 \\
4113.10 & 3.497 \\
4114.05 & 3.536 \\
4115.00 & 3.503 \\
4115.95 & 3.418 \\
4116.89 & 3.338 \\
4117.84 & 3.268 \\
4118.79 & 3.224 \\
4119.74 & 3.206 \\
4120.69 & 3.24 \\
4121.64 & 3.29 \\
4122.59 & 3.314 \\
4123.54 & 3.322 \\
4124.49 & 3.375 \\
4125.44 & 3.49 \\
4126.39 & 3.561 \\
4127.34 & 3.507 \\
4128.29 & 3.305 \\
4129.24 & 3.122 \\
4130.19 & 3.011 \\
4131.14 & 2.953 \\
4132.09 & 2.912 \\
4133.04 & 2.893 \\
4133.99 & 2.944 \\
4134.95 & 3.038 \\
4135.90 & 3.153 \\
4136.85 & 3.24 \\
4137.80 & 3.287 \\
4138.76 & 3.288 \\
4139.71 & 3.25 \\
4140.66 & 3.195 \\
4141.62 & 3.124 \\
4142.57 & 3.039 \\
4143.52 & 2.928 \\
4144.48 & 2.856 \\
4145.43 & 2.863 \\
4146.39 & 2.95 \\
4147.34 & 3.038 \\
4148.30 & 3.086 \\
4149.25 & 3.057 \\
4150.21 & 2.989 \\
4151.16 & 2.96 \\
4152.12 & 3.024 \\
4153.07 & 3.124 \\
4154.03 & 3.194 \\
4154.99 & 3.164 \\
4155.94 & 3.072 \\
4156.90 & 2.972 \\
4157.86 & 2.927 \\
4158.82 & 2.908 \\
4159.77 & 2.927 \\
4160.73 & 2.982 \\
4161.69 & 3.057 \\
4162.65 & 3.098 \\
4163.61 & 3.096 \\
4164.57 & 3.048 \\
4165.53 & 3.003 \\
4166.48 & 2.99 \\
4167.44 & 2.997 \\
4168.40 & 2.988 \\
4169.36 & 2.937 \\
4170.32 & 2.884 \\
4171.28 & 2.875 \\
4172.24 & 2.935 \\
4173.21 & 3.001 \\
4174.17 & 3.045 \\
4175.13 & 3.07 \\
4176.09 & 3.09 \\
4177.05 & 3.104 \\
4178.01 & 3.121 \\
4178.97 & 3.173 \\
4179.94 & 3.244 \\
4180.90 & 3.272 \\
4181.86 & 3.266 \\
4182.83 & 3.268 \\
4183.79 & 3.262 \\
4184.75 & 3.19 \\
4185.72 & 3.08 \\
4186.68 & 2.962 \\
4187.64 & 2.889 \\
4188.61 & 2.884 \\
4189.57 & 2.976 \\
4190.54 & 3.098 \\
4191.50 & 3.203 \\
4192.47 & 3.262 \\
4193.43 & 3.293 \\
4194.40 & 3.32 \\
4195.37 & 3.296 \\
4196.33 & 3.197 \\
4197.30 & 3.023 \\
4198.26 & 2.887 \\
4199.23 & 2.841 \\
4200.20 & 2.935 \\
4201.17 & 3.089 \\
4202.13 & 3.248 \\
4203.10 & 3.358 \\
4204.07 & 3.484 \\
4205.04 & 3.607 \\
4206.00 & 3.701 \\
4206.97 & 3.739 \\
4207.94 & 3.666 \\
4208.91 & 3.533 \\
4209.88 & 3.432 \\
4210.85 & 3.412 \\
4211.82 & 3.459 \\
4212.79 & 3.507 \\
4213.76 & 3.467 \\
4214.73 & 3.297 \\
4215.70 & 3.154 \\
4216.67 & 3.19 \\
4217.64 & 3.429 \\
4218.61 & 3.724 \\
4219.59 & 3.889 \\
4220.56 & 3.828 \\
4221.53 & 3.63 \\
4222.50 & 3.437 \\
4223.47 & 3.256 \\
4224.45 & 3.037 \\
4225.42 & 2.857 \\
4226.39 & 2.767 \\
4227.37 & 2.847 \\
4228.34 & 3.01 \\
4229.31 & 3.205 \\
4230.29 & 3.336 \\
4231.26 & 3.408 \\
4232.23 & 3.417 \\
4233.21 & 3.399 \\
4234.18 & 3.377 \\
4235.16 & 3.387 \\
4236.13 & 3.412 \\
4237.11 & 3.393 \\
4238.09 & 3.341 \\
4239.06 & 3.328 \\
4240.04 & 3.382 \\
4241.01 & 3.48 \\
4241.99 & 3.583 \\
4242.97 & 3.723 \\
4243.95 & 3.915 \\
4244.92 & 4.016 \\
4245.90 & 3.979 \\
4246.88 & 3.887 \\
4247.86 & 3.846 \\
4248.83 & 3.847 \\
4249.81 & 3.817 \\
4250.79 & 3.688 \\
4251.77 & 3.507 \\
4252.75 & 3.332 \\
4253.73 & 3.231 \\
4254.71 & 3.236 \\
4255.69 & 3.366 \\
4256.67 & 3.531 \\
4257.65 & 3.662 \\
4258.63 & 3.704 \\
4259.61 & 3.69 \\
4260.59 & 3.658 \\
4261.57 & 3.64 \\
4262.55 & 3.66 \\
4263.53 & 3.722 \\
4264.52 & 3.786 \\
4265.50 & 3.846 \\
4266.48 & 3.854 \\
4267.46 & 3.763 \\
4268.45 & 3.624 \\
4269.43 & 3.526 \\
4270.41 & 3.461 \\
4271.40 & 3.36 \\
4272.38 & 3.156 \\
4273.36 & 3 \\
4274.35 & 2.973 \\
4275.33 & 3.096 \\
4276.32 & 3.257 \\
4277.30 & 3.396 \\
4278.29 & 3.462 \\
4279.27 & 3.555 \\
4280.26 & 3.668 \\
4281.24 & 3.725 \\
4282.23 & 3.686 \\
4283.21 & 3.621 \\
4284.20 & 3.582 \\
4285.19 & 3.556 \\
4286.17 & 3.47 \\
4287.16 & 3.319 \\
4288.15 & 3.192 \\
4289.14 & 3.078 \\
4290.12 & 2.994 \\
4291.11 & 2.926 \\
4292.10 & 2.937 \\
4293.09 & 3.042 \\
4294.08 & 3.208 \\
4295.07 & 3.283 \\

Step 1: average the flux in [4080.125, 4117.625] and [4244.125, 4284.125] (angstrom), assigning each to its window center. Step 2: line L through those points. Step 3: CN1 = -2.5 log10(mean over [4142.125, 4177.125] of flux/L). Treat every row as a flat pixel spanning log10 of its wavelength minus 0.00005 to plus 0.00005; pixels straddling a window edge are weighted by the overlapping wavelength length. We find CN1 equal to 0.15 mag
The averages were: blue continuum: 3.36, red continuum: 3.57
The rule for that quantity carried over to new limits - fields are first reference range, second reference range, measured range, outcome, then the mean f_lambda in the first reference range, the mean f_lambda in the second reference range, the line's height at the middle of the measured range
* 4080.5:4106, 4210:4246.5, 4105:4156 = 0.049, 3.33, 3.41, 3.36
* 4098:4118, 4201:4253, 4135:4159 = 0.102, 3.32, 3.47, 3.37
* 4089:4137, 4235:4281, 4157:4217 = 0.084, 3.28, 3.55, 3.42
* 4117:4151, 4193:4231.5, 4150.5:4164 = 0.058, 3.15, 3.32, 3.2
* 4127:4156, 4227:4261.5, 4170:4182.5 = 0.049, 3.08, 3.52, 3.23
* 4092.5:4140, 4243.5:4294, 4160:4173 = 0.124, 3.27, 3.5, 3.35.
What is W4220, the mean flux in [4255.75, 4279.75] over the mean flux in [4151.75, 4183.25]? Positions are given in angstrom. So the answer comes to 1.15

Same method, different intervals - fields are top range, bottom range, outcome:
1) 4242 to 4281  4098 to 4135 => 1.09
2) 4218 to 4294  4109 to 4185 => 1.10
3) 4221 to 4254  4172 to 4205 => 1.10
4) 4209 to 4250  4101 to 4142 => 1.06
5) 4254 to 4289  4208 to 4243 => 1.04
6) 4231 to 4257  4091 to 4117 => 1.07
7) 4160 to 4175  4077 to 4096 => 0.89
